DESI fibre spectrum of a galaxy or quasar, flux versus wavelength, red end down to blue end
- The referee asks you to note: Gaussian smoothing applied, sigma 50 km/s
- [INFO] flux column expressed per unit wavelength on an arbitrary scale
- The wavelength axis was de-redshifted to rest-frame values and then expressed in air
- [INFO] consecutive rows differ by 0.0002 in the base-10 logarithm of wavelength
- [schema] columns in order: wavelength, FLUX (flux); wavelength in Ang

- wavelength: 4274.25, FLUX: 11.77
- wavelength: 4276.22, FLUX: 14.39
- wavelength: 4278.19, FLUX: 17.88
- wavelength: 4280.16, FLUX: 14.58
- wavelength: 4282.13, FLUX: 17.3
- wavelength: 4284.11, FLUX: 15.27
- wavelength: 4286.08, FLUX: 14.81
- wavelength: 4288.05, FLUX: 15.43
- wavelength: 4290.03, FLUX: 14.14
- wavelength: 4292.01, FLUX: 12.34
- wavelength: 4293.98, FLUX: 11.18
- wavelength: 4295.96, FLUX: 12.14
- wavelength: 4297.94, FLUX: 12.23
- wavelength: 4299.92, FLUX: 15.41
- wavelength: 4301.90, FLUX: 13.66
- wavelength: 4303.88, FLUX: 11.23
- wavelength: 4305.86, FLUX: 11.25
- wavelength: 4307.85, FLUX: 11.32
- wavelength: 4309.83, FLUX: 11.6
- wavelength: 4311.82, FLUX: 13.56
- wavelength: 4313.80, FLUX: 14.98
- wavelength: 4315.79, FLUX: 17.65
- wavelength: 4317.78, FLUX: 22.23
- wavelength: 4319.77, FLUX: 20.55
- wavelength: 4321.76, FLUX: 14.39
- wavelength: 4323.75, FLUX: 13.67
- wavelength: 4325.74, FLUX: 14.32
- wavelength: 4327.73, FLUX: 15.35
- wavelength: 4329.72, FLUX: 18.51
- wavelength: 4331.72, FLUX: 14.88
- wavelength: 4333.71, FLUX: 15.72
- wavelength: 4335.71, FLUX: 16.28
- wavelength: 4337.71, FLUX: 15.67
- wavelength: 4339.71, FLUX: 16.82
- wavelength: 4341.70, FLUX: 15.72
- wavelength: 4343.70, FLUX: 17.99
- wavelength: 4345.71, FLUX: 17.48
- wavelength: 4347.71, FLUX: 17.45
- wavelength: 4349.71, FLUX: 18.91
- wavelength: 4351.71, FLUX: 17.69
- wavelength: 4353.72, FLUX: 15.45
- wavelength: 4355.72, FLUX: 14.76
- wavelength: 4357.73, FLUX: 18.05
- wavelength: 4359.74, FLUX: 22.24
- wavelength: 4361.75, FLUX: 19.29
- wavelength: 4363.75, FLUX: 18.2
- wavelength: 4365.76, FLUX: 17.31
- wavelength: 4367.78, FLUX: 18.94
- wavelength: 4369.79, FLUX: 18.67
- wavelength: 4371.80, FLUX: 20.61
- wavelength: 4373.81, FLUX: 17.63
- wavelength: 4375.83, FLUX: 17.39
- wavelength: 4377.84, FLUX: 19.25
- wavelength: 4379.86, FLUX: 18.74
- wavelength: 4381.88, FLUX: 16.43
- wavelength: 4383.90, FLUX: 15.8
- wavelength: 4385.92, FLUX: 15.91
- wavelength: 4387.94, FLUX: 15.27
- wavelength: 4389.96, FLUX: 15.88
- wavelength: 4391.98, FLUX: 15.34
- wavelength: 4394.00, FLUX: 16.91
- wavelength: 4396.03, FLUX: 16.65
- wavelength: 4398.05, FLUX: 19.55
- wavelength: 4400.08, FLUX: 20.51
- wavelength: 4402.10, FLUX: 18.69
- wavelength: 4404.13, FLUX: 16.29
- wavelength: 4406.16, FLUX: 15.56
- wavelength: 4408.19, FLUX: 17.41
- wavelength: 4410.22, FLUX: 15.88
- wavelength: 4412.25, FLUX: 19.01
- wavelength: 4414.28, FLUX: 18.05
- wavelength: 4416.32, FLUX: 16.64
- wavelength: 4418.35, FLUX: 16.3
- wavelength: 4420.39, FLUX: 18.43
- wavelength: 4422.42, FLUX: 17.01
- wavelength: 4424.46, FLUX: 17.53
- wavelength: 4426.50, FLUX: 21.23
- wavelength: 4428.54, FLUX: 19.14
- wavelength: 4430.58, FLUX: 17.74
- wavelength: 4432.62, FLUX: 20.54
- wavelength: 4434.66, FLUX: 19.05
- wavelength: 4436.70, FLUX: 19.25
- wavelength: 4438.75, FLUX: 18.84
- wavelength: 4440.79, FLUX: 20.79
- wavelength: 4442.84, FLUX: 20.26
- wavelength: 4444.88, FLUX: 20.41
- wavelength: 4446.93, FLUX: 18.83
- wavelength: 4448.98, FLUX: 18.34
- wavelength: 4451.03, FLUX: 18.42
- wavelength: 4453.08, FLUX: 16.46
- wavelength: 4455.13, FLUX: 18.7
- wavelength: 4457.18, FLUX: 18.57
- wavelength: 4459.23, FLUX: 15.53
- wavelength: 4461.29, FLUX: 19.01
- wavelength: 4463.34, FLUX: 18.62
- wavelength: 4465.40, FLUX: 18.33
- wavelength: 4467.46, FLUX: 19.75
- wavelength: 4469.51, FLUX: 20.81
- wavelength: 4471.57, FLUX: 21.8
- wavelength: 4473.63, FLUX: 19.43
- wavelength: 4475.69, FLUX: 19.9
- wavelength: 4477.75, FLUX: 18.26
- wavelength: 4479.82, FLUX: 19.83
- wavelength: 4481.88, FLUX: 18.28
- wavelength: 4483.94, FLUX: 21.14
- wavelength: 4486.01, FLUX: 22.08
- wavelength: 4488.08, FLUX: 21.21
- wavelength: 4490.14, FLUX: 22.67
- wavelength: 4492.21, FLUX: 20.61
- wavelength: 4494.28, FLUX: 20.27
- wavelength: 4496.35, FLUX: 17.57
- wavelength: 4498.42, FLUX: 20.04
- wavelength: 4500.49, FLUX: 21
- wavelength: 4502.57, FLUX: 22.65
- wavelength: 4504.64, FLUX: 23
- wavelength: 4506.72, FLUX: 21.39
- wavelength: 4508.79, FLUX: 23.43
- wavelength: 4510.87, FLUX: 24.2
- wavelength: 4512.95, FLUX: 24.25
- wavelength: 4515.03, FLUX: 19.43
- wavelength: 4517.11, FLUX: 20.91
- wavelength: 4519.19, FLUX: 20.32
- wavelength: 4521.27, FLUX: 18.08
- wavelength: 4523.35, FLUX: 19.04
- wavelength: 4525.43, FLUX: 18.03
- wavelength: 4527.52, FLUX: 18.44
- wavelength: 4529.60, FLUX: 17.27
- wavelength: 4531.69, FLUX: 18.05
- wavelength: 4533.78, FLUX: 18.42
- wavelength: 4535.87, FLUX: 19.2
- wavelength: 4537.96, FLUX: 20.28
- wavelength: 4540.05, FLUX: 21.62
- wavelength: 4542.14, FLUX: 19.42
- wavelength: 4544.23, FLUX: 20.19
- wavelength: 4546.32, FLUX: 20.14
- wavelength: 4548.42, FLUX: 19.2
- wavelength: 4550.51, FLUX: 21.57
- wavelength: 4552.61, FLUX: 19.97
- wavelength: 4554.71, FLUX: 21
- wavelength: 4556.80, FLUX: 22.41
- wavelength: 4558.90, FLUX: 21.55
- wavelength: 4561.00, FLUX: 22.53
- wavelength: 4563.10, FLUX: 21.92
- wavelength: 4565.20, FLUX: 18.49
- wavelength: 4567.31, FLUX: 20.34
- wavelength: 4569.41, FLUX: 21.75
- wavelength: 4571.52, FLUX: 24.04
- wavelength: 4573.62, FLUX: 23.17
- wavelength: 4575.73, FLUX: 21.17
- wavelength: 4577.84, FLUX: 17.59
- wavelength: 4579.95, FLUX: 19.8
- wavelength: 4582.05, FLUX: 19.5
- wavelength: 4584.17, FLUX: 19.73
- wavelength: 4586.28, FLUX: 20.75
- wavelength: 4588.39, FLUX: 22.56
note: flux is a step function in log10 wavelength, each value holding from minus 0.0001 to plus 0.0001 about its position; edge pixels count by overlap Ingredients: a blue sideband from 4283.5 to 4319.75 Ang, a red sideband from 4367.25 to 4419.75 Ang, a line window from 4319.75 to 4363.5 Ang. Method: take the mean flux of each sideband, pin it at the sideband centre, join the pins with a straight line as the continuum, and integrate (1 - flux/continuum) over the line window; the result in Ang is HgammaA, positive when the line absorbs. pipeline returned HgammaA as -3.6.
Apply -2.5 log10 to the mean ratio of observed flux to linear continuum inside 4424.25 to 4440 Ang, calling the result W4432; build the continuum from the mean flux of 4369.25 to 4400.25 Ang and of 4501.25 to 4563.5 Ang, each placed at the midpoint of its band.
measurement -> -0.05 mag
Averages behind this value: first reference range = 17.4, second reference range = 20.6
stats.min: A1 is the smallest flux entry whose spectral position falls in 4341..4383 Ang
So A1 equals 14.76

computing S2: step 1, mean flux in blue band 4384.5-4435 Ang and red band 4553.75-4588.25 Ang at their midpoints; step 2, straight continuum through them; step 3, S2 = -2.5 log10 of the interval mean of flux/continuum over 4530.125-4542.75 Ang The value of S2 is 0.05 mag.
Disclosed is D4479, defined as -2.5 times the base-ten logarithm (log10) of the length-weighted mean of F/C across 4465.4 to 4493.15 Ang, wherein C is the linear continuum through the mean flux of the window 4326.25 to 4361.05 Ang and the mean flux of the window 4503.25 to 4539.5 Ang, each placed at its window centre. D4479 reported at -0.05 mag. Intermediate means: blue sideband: 17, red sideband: 20.3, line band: 20.4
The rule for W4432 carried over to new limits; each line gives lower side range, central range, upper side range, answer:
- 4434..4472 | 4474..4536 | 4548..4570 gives -0.018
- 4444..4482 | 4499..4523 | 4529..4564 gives -0.098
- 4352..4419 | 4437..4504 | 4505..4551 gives -0.031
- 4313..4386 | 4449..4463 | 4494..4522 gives 0.120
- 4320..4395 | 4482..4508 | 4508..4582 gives -0.080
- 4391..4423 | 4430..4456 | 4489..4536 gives -0.039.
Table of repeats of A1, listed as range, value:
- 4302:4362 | 11.23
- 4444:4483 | 15.53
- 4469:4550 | 17.27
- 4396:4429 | 15.56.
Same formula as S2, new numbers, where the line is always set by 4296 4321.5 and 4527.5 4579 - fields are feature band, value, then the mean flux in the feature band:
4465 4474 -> -0.10 mag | 20.2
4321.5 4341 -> -0.04 mag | 15.6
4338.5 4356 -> -0.10 mag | 17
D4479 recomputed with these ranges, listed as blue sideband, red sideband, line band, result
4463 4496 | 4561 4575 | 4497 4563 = 0.02 mag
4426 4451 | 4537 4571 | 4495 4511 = -0.07 mag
